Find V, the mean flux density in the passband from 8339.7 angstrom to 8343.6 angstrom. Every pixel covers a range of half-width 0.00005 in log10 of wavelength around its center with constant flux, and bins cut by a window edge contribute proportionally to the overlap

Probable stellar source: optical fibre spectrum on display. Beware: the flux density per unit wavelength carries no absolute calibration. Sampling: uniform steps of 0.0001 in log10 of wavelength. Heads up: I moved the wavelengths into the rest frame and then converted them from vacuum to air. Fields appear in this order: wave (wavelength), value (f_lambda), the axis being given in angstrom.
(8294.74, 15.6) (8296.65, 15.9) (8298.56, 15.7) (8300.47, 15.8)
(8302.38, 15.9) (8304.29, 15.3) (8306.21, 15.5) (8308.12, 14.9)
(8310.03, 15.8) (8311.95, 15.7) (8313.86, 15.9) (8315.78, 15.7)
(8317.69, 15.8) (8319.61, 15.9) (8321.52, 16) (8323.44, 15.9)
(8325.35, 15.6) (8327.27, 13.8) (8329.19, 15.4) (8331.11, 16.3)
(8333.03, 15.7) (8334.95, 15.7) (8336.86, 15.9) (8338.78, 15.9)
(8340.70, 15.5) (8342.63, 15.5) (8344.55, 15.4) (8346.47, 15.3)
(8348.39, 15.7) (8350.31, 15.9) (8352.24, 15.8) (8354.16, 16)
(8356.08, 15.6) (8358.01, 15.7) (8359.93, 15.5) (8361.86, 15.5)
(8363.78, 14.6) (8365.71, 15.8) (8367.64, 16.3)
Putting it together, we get 15.5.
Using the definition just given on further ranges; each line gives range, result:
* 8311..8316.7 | 15.8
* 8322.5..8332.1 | 15.4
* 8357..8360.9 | 15.6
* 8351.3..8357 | 15.8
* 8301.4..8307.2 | 15.6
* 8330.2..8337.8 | 15.9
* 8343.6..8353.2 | 15.6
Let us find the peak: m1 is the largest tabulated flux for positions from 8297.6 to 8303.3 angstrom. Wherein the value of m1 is 15.9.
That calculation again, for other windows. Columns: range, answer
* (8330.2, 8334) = 16.3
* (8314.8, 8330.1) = 16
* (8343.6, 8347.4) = 15.4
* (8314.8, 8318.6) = 15.8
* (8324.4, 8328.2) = 15.6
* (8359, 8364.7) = 15.5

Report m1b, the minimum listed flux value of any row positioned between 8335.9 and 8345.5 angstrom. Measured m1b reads 15.4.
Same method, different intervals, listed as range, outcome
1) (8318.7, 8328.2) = 13.8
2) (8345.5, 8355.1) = 15.3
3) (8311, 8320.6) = 15.7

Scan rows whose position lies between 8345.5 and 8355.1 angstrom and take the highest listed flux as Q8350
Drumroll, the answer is 16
